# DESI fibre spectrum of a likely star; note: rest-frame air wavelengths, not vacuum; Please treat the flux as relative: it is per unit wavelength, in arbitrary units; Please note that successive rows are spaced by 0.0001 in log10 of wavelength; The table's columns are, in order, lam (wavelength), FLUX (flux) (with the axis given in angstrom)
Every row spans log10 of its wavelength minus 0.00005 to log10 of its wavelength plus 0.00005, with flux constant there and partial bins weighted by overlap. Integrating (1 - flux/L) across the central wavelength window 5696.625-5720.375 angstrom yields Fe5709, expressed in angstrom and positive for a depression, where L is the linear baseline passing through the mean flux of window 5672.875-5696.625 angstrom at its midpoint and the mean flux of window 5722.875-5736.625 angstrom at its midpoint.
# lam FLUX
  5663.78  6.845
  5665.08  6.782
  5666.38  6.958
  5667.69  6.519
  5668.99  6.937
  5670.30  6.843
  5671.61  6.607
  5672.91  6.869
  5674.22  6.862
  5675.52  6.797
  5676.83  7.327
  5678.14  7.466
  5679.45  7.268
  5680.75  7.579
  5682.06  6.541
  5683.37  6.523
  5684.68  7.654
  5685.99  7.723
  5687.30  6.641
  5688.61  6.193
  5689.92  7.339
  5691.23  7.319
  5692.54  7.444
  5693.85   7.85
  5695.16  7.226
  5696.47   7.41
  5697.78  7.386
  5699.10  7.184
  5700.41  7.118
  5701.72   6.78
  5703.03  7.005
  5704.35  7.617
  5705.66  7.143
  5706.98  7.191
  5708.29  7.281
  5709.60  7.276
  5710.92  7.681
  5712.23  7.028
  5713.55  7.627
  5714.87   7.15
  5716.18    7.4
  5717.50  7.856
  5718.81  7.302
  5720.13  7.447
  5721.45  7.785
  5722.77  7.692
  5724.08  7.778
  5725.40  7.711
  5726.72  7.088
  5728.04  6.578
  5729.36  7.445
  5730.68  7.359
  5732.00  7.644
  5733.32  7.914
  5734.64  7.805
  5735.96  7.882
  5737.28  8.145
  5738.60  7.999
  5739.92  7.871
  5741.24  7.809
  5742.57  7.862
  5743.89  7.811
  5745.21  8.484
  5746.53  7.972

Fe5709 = 0.17 angstrom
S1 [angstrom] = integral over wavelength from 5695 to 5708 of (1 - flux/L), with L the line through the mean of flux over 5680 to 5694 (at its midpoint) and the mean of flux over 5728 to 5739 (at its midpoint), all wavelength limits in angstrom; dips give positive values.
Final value 0.2 angstrom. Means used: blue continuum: 7.14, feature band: 7.21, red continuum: 7.69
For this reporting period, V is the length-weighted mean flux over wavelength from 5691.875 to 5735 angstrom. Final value 7.4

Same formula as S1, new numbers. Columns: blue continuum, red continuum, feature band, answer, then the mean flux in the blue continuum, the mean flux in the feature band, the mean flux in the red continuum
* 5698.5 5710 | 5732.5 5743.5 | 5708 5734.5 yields 0.3 angstrom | 7.18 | 7.46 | 7.91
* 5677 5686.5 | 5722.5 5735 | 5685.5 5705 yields 0.3 angstrom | 7.25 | 7.21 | 7.49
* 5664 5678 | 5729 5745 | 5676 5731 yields 0.3 angstrom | 6.87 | 7.29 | 7.82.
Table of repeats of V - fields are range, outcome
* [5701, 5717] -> 7.27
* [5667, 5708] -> 7.11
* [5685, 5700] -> 7.25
